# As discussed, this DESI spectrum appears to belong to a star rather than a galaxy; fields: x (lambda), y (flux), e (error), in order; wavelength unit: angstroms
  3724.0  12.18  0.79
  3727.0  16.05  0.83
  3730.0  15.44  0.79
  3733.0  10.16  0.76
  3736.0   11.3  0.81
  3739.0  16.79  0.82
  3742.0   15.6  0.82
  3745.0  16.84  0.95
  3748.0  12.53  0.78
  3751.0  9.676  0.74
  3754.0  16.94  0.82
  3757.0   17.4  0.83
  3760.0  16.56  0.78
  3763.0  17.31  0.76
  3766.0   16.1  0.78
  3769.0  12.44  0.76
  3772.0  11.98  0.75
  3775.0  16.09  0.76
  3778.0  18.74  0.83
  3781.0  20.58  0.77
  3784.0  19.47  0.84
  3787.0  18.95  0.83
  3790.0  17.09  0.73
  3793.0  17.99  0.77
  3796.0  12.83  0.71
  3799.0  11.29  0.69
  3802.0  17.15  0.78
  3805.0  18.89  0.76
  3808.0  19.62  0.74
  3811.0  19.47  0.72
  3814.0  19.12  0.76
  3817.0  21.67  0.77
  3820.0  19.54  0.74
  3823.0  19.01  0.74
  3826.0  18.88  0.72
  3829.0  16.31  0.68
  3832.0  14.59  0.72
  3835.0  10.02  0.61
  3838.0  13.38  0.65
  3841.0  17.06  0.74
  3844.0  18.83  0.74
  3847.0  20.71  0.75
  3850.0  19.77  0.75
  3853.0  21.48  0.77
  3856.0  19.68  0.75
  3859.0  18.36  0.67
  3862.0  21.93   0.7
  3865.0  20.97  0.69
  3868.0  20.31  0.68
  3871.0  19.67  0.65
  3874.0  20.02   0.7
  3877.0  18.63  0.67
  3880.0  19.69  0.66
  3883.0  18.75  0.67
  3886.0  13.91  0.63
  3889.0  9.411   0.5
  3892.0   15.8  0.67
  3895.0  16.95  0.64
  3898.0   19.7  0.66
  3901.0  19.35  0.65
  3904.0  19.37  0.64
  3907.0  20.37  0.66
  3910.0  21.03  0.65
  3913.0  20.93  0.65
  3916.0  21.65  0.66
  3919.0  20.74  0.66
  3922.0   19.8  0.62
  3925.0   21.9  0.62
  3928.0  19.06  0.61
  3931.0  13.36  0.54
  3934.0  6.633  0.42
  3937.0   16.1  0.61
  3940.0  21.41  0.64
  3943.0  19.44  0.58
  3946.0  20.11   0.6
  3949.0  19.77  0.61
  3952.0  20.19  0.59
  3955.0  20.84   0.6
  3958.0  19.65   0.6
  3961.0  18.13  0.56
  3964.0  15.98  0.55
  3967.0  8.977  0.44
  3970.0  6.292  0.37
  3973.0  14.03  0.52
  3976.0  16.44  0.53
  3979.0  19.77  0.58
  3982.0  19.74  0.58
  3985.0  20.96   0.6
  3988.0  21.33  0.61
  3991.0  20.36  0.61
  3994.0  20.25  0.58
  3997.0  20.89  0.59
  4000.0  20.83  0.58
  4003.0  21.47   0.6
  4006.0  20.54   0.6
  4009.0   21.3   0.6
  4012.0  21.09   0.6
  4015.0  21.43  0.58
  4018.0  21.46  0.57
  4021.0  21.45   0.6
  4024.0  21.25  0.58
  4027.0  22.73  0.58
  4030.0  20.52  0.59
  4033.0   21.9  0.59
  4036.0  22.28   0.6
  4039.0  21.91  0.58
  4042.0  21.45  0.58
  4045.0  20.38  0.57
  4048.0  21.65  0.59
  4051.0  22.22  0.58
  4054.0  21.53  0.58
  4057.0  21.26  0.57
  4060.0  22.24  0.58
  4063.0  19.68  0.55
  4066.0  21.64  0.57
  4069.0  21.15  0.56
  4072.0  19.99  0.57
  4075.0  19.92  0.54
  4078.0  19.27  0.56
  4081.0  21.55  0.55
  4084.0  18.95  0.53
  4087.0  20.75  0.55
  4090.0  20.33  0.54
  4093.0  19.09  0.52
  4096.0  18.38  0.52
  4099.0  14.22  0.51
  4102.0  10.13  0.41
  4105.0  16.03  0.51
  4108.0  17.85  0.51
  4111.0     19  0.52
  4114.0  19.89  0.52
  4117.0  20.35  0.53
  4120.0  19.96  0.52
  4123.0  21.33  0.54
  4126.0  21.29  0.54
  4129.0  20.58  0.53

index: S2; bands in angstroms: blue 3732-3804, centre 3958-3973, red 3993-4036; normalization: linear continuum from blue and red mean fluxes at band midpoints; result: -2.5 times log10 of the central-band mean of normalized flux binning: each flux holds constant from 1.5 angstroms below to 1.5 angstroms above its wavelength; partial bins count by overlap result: 0.45 mag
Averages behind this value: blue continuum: 15.6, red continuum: 21.3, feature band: 13.2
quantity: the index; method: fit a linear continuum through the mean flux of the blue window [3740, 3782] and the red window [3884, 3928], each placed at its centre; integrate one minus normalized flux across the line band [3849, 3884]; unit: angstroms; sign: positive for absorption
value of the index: -4.2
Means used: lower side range 15.6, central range 20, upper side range 18.7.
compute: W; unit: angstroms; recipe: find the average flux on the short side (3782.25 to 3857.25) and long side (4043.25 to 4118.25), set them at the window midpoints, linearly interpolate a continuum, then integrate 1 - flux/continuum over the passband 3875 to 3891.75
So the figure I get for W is 1.82 angstroms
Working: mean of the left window 17.7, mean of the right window 19.5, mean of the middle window 16.2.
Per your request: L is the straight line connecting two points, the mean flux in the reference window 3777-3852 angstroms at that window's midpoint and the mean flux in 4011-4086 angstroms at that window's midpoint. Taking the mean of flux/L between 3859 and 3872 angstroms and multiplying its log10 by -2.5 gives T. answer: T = -0.12 mag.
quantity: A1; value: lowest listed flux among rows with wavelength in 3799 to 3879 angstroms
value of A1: 10.02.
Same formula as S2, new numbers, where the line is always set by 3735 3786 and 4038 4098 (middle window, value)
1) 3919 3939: 0.110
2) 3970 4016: -0.007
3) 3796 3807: 0.058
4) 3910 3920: -0.162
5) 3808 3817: -0.191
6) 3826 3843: 0.144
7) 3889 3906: 0.025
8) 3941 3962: -0.059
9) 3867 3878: -0.126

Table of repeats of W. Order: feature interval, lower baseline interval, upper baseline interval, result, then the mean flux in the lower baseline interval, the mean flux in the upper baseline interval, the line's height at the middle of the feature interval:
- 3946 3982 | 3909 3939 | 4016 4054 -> 5.0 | 18.1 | 21.6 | 19.4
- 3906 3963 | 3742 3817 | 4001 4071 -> 1.5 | 16.5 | 21.4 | 19.5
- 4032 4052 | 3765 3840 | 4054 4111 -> -3.1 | 16.9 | 19.1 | 18.8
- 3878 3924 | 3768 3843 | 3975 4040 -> 0.8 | 16.9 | 20.9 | 18.8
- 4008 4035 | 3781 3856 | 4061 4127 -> -3.9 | 17.7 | 19.1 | 18.8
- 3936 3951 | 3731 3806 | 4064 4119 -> -1.9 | 15.6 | 18.8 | 17.3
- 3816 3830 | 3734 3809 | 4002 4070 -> -1.7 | 15.9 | 21.4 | 17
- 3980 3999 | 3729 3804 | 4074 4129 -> -3.1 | 15.5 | 18.8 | 17.7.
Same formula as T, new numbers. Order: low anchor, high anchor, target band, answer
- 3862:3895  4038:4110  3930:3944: 0.20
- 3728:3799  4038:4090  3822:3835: 0.02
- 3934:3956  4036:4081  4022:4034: -0.06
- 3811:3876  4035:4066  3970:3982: 0.28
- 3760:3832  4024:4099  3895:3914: -0.06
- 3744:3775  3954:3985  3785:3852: -0.15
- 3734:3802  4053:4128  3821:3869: -0.10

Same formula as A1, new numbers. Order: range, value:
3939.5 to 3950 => 19.44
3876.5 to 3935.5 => 6.633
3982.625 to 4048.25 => 20.25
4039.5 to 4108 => 10.13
